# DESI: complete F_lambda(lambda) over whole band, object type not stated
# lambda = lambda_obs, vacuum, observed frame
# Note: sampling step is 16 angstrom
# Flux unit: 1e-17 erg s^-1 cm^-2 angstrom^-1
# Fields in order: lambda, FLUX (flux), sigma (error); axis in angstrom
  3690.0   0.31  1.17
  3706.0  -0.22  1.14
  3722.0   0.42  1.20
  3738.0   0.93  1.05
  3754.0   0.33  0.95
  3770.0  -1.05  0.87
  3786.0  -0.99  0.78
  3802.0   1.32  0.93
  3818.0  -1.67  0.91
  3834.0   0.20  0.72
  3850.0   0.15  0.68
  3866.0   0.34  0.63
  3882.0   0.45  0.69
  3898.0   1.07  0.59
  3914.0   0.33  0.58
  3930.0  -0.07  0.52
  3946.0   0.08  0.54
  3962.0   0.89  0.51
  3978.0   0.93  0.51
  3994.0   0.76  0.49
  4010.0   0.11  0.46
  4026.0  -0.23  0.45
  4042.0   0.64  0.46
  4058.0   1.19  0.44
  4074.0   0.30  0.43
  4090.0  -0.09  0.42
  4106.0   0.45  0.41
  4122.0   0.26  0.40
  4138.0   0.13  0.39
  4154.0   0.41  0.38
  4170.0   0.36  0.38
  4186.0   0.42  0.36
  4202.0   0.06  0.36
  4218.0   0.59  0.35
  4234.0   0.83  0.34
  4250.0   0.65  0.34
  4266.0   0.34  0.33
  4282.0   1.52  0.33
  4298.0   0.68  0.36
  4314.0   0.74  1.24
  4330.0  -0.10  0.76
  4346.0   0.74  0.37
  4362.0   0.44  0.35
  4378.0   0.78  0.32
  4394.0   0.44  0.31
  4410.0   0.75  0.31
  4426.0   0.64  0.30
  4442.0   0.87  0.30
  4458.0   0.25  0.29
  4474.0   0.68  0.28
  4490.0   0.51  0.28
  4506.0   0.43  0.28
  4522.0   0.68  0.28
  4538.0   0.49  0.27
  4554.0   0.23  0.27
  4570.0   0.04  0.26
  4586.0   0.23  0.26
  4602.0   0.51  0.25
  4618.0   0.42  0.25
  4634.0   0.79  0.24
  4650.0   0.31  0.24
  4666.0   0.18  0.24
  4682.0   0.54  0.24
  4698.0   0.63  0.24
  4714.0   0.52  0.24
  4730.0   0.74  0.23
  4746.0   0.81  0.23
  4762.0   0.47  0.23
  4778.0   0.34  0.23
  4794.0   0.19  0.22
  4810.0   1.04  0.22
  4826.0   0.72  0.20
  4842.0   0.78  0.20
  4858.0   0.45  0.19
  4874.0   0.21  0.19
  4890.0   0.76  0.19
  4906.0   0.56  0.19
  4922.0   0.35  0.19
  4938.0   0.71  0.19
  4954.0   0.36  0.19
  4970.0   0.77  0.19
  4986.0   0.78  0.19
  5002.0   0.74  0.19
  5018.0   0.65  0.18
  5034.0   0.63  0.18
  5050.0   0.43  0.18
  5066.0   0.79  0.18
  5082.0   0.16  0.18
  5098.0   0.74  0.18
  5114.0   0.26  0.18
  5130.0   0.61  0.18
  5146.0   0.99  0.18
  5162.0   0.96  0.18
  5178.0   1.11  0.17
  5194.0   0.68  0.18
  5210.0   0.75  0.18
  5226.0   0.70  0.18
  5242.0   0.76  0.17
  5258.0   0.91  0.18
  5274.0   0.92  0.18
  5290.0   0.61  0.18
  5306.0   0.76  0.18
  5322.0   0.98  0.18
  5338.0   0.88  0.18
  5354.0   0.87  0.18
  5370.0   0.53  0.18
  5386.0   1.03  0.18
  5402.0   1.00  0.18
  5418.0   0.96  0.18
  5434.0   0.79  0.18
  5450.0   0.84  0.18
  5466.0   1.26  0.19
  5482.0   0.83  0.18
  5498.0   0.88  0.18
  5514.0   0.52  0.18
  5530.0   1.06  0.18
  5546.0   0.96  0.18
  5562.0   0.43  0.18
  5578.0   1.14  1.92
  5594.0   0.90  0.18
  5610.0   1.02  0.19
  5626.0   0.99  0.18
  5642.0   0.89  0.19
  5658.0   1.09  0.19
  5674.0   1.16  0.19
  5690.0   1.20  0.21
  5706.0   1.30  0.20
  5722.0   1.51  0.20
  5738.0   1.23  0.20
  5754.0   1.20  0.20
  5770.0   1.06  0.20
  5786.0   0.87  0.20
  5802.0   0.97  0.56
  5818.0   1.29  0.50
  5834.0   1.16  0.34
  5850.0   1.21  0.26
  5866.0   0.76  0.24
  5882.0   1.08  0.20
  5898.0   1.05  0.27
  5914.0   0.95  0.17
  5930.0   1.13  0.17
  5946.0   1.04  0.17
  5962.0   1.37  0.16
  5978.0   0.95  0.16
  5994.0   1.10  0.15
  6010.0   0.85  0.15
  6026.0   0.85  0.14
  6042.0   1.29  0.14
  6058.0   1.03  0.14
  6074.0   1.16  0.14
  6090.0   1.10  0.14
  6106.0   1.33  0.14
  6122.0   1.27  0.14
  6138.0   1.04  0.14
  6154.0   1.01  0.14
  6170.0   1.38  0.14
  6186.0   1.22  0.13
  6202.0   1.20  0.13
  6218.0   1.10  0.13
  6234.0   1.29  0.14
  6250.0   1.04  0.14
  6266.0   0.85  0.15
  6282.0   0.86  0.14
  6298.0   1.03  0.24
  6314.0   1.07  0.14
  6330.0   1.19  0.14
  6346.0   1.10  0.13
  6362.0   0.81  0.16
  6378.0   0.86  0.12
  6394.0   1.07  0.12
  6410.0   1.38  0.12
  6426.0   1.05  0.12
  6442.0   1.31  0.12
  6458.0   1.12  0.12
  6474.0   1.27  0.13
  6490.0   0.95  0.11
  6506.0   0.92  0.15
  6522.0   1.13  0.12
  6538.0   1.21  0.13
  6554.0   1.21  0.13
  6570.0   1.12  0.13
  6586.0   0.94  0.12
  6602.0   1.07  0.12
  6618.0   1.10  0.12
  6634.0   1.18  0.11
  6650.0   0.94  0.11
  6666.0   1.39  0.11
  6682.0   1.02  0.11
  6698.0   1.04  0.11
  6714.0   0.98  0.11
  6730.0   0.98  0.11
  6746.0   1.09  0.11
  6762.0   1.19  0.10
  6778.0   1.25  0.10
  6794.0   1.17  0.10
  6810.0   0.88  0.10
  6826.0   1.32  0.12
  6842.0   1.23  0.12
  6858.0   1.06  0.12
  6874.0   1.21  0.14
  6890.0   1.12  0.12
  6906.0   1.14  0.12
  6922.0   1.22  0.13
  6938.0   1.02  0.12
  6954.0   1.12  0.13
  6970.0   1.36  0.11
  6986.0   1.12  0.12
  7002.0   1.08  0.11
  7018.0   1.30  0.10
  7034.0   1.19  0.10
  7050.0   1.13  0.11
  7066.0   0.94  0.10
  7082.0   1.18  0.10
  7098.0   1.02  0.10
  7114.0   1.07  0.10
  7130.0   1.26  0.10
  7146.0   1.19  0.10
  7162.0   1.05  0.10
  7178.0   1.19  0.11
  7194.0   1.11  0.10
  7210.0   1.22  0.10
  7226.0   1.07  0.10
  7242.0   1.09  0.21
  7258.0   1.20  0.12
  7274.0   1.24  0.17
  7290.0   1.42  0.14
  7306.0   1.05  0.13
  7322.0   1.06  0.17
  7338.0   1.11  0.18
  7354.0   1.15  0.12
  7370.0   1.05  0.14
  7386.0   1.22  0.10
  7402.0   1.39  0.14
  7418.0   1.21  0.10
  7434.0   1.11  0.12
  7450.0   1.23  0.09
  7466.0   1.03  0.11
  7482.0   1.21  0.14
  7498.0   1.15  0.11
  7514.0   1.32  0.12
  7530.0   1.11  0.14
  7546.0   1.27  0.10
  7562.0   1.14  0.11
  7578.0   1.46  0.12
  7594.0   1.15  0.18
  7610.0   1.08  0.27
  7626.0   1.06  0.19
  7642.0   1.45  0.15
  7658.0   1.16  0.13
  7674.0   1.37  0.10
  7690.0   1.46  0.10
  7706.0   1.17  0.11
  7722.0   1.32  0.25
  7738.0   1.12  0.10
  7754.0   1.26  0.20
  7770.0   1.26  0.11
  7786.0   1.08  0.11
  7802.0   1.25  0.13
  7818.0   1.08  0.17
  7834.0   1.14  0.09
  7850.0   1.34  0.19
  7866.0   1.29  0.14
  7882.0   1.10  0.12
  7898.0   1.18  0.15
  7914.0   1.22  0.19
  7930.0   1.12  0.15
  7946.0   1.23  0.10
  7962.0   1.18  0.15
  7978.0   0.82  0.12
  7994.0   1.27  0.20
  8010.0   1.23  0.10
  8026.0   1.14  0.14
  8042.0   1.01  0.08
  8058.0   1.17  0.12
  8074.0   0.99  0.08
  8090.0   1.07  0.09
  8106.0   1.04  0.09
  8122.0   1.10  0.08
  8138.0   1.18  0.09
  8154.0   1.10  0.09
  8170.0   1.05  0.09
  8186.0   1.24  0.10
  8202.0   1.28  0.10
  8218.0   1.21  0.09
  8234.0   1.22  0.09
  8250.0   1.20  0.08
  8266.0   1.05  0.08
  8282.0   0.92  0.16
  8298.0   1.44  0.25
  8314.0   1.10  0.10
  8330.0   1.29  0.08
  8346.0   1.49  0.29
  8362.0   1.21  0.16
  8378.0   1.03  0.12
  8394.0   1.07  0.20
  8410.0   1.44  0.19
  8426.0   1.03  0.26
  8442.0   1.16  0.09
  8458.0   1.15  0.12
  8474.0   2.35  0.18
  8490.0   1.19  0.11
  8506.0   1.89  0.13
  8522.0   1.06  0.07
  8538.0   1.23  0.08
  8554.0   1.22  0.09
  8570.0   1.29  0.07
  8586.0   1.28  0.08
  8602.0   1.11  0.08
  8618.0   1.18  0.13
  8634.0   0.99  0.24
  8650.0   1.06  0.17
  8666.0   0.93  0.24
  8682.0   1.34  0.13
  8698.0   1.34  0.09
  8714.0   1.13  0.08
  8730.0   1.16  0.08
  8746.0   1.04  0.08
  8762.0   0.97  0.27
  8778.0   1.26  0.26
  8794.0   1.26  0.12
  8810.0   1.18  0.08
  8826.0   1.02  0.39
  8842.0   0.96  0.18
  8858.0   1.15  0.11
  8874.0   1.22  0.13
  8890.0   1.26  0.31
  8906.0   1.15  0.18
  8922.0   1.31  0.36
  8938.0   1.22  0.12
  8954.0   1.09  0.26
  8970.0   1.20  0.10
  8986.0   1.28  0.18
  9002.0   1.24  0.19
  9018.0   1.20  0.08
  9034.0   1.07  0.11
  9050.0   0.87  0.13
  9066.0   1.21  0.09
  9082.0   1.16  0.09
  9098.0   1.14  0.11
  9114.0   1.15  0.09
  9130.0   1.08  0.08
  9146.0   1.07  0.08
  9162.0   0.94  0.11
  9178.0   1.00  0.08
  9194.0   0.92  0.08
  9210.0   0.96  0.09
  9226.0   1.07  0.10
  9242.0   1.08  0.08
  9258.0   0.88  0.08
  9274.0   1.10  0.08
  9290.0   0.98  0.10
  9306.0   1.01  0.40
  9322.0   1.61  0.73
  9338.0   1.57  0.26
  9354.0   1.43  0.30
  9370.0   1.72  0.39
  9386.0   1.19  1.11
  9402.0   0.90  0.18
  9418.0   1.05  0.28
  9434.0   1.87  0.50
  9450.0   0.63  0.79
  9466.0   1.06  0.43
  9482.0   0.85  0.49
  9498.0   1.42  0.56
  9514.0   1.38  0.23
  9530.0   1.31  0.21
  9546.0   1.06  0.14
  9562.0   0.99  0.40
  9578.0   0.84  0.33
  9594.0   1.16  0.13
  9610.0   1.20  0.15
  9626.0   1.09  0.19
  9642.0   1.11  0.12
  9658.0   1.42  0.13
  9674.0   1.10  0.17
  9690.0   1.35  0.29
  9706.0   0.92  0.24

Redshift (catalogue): 0.29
